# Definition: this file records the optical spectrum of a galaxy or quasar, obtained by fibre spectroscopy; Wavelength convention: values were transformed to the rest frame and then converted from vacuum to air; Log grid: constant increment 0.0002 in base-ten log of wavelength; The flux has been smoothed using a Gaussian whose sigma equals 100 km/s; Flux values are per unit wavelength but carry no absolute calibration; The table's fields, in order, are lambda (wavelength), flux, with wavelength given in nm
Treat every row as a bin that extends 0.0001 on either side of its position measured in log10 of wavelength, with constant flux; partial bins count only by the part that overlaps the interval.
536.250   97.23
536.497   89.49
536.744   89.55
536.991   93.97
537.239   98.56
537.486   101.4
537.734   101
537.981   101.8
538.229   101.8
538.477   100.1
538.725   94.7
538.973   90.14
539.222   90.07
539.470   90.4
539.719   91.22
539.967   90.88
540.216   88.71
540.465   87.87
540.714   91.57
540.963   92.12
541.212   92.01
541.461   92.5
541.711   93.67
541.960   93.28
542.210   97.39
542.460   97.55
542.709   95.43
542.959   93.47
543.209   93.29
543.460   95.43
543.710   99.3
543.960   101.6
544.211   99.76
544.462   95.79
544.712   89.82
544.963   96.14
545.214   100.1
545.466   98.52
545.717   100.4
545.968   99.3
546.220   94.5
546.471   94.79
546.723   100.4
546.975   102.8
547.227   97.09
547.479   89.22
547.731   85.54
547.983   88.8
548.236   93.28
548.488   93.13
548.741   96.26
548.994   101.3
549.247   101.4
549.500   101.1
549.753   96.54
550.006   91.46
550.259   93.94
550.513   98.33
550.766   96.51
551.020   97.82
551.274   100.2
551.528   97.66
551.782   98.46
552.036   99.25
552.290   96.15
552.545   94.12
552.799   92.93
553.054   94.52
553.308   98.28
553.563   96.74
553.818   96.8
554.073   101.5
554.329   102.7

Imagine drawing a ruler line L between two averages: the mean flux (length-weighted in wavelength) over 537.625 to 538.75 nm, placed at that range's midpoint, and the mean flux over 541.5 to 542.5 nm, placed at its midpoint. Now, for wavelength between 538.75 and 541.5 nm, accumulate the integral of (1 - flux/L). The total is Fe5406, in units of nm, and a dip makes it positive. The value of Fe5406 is 0.193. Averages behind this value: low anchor 100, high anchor 95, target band 90.8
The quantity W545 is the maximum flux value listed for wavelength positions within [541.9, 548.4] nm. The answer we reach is 102.8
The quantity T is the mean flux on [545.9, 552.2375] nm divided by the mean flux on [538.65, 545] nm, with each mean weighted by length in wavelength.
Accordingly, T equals 1.0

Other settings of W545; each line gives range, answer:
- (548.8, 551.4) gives 101.4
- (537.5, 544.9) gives 101.8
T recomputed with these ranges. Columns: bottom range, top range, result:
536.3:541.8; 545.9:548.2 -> 1.01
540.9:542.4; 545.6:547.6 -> 1.04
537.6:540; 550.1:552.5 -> 1.02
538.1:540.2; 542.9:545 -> 1.03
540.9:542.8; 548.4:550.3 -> 1.03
